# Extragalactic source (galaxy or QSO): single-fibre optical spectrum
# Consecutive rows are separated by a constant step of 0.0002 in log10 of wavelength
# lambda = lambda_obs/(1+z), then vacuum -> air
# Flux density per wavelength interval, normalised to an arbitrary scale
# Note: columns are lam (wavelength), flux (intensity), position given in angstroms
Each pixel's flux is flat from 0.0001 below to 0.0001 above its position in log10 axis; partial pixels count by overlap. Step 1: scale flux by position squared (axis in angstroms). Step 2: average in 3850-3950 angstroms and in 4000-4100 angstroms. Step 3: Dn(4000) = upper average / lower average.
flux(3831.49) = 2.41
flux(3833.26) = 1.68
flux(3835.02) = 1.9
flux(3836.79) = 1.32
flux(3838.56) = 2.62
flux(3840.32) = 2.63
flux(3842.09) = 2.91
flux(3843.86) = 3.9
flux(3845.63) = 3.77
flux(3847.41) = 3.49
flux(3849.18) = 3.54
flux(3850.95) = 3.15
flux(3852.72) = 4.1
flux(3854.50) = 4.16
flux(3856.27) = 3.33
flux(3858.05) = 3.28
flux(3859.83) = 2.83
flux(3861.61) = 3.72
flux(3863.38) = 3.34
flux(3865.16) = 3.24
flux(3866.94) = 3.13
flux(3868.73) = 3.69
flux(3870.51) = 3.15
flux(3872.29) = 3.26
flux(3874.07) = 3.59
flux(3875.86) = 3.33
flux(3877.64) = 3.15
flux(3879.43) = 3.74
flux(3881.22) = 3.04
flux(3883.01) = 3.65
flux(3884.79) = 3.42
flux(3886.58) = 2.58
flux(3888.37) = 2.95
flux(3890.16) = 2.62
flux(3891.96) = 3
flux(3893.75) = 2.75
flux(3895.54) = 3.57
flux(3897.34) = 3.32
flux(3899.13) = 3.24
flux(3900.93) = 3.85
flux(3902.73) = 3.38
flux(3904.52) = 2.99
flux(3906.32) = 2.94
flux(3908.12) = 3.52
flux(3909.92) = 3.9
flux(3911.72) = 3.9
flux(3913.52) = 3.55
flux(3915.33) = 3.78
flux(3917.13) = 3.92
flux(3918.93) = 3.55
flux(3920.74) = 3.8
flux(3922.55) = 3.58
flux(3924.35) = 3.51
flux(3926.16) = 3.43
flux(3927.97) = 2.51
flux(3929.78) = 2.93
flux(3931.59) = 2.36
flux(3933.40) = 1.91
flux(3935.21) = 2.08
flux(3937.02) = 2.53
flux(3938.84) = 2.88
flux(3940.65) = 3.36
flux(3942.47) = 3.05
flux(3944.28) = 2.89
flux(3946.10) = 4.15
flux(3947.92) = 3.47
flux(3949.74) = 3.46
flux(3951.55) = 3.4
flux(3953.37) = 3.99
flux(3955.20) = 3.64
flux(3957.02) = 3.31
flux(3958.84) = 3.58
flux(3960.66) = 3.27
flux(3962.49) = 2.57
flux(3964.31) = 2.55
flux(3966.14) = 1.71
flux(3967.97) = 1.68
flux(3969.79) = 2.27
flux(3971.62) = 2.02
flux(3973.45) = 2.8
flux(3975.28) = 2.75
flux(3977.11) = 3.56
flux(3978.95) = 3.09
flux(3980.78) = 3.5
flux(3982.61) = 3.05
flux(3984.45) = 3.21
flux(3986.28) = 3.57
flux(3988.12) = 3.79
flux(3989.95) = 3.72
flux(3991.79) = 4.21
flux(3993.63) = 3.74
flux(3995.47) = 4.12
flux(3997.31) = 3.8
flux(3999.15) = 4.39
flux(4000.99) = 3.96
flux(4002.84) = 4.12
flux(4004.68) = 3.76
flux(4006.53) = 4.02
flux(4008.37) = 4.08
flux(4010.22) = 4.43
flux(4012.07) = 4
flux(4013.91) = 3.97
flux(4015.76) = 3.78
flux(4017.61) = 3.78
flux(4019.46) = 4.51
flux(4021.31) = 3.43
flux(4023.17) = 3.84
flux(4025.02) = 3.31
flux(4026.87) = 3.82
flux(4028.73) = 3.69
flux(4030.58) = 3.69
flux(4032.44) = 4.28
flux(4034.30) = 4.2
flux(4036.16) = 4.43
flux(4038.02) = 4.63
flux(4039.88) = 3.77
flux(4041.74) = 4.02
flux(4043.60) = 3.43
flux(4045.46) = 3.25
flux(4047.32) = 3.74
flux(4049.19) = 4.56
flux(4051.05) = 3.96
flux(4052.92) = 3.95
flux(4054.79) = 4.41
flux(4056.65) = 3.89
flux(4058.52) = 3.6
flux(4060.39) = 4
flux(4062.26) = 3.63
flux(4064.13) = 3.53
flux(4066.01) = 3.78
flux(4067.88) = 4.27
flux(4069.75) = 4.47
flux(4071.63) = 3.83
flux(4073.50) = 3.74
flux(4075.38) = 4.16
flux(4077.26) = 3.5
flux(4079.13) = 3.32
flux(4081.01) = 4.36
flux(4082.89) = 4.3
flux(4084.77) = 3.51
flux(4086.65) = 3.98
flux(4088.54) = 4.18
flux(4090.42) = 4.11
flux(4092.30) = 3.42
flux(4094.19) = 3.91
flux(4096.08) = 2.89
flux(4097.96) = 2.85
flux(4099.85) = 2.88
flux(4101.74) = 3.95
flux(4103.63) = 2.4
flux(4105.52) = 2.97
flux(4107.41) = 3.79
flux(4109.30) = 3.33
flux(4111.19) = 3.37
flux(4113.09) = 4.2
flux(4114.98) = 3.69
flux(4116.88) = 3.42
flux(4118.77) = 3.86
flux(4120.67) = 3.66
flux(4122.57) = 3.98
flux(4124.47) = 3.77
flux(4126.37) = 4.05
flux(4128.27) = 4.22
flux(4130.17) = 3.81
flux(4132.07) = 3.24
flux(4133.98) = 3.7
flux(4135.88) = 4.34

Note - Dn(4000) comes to 1.28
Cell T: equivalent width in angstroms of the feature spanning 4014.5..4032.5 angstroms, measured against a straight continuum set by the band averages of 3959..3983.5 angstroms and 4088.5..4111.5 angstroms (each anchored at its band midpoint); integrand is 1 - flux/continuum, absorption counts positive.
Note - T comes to -5.0 angstroms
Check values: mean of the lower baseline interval 2.71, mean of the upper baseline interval 3.36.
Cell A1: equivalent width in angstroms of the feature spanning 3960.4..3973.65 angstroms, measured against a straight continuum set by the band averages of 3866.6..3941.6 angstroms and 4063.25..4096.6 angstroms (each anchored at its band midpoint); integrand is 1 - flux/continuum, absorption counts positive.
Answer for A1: 4.5 angstroms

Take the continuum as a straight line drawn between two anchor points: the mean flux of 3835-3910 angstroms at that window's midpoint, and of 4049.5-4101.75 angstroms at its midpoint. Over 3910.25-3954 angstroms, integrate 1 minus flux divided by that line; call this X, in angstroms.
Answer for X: 2.0 angstroms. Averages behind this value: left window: 3.24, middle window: 3.25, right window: 3.81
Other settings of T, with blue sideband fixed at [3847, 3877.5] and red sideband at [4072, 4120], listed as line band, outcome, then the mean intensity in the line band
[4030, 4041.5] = -1.98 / 4.17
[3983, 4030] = -4.45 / 3.87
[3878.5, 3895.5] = 1.66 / 3.11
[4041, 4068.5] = -2.22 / 3.86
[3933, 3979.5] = 7.52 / 2.93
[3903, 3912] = 0.12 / 3.42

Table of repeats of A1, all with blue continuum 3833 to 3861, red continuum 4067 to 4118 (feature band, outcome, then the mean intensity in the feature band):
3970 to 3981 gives 1.6 angstroms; 2.87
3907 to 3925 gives -2.5 angstroms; 3.69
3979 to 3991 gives -0.2 angstroms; 3.46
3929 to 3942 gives 2.8 angstroms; 2.59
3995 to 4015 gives -3.5 angstroms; 4.06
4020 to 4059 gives -4.2 angstroms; 3.91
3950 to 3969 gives 2.0 angstroms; 2.98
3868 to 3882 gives -1.0 angstroms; 3.37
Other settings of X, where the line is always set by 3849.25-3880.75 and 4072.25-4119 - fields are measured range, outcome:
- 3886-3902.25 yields 1.5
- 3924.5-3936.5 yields 3.0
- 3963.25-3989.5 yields 5.0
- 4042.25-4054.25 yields -0.9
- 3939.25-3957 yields 0.1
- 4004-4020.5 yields -2.3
